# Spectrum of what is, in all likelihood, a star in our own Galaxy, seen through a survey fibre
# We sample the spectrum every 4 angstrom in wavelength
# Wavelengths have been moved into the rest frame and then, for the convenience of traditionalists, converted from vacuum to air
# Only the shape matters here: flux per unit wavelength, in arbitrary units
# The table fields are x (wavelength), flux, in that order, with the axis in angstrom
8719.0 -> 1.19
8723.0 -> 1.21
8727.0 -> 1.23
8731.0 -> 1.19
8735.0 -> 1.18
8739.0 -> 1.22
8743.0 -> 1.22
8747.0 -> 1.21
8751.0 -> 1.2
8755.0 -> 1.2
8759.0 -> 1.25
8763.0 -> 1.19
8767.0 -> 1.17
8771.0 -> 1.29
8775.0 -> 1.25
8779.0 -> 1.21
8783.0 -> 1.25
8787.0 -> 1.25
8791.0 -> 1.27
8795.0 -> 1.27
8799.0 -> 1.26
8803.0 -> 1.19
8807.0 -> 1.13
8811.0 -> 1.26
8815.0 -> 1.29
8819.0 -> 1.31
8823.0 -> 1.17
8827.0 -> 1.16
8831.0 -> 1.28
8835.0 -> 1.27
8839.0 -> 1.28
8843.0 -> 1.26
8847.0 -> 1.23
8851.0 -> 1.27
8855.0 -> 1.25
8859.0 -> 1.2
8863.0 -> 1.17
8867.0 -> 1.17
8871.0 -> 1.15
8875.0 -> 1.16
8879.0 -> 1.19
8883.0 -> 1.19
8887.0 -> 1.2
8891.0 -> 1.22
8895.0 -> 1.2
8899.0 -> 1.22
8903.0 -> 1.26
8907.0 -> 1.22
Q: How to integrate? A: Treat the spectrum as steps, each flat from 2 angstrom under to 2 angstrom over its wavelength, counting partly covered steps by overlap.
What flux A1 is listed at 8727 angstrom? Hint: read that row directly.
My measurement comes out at 1.23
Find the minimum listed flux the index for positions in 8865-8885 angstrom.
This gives 1.15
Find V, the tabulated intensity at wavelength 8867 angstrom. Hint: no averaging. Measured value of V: 1.17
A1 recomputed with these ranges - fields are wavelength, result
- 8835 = 1.27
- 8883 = 1.19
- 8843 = 1.26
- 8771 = 1.29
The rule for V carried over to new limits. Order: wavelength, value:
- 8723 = 1.21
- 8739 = 1.22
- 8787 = 1.25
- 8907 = 1.22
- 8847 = 1.23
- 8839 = 1.28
